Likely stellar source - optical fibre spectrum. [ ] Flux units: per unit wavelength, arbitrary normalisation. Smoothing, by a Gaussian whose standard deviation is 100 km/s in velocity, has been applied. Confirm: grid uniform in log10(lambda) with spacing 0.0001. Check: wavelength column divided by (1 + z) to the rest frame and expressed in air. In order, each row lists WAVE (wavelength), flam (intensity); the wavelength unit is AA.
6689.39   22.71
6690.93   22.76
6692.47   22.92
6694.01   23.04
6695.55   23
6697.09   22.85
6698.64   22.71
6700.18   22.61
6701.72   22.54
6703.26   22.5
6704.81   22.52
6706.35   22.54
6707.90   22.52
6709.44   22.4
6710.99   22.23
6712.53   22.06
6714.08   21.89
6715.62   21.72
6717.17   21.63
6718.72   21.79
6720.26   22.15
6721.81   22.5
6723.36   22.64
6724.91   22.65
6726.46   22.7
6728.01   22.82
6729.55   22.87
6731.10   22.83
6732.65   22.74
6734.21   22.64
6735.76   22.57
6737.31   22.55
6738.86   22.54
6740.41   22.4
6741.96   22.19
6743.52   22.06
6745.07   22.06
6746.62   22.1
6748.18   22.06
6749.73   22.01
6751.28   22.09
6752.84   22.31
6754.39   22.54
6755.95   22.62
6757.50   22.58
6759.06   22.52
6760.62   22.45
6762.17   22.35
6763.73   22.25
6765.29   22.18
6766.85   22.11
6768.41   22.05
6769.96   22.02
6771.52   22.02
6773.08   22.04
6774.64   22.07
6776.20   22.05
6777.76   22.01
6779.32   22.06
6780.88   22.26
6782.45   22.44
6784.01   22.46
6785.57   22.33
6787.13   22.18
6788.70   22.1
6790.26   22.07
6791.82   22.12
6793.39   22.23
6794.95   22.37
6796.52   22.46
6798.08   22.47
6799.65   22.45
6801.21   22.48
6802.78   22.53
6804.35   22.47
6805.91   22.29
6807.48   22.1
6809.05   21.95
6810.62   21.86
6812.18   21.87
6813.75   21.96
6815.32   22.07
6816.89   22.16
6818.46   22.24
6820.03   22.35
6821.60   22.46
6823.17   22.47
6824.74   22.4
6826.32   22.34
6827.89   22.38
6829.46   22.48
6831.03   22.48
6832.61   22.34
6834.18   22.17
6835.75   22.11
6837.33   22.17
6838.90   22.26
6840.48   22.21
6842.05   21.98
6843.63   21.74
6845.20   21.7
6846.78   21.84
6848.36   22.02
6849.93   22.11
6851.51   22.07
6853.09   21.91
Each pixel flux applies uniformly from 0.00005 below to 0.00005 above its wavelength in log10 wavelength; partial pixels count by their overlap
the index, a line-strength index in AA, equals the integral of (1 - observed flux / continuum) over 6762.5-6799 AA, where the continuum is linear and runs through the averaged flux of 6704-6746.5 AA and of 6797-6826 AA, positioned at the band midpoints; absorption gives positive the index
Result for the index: 0.2 AA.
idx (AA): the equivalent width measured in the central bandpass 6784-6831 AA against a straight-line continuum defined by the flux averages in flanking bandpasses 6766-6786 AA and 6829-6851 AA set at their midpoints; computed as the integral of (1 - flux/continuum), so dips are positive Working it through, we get -0.30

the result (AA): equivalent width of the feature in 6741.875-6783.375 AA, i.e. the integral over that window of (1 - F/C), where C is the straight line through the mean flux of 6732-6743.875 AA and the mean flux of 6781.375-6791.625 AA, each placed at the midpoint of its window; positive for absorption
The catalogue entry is 0.3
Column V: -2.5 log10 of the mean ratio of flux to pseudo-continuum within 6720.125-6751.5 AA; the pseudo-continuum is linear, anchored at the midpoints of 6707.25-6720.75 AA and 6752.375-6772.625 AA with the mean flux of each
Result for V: -0.01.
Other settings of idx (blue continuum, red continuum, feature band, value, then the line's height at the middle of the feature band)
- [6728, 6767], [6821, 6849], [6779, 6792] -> 0.0 AA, 22.3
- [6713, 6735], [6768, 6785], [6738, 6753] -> 0.1 AA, 22.3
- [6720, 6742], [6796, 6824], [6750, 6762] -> 0.0 AA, 22.5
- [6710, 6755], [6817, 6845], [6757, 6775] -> 0.1 AA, 22.3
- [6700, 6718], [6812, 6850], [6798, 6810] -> -0.1 AA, 22.2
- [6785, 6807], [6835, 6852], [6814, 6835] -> -0.2 AA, 22.1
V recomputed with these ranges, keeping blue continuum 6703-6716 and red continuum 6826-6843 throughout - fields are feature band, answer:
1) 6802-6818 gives 0.01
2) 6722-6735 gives -0.02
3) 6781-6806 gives 0.00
